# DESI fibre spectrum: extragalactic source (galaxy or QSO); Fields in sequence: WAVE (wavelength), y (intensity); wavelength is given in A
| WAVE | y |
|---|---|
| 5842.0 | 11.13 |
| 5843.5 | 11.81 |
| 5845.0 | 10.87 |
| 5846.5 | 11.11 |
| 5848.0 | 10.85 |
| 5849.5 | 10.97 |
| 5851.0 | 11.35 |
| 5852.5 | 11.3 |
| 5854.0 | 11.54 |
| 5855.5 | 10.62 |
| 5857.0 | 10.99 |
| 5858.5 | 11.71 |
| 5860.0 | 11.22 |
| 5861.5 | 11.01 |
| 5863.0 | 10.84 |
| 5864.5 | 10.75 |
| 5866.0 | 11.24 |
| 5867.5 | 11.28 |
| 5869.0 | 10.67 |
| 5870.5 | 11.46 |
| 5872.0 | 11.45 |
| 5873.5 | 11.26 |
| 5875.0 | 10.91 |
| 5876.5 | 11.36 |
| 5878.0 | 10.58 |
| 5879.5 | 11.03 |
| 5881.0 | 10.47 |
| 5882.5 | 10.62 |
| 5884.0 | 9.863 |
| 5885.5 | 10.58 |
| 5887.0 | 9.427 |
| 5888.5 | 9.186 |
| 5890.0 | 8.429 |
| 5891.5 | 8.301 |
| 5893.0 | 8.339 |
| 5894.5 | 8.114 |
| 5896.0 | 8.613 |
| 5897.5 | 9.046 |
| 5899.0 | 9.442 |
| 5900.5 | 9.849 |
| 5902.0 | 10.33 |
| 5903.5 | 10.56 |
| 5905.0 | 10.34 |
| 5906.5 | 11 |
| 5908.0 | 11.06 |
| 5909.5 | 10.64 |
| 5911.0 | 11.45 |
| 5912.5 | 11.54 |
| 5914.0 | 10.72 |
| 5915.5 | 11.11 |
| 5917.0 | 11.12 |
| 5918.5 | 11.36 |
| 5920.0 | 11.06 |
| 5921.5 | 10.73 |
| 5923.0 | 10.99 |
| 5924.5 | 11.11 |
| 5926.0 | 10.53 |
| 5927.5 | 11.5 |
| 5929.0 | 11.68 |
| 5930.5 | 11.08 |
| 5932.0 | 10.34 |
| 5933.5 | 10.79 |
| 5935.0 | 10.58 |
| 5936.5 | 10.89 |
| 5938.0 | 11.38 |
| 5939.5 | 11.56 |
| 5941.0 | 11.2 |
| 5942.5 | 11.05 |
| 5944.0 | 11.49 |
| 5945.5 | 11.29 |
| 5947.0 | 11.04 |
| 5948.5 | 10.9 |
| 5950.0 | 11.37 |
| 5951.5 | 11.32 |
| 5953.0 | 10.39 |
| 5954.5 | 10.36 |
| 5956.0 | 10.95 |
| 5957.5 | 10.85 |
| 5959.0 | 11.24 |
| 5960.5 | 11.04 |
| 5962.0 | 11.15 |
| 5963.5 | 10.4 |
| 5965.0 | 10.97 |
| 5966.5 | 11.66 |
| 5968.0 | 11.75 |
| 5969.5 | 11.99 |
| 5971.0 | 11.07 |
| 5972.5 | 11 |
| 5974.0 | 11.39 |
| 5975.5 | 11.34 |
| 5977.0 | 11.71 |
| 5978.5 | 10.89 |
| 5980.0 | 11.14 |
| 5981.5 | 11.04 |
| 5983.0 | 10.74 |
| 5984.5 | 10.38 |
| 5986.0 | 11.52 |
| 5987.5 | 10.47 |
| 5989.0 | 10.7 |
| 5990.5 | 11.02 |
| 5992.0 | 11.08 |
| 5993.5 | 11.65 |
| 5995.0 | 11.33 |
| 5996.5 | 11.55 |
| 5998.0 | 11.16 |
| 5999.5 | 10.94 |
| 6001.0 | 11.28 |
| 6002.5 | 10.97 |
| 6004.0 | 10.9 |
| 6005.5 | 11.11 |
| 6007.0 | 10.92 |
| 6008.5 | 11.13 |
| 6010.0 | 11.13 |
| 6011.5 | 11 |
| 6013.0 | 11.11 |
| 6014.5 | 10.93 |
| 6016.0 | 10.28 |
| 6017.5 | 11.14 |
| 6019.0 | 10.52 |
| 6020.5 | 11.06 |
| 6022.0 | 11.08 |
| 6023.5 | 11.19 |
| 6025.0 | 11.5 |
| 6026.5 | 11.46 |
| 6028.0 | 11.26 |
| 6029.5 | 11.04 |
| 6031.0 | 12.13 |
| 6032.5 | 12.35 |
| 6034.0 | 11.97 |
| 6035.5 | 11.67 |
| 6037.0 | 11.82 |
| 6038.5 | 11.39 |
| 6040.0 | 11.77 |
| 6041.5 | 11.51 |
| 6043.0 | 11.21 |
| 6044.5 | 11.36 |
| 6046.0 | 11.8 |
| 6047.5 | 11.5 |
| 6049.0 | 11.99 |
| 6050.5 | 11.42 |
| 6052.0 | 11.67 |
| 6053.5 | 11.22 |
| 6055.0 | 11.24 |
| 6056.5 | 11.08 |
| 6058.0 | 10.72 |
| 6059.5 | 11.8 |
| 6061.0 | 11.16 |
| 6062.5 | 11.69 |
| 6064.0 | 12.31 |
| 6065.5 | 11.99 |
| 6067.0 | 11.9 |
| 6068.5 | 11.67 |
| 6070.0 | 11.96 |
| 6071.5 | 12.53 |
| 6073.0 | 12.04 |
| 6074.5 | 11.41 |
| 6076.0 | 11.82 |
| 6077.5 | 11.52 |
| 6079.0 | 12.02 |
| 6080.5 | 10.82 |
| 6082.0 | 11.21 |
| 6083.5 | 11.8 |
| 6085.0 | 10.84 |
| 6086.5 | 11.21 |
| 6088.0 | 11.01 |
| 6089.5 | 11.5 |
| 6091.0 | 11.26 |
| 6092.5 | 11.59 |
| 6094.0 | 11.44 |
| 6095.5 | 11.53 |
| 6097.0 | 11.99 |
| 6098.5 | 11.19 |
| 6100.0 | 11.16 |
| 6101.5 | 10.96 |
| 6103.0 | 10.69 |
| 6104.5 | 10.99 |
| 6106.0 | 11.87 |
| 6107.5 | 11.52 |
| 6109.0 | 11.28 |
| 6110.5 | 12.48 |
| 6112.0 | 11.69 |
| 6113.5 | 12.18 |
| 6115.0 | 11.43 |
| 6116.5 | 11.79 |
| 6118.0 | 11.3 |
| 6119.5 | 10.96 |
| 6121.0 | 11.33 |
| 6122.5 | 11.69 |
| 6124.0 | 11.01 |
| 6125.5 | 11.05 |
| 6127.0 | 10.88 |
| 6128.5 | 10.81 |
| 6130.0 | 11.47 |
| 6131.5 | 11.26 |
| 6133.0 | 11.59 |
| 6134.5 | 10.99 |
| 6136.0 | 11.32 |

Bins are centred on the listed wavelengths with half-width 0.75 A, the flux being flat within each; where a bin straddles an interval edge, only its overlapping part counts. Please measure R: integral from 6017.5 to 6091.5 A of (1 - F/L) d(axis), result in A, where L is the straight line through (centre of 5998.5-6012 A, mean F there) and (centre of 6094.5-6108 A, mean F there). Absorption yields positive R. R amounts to -2.18 A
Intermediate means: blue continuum 11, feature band 11.5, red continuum 11.3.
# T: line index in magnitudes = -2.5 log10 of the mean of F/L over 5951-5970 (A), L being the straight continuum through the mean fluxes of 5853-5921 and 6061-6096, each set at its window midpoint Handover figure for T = -0.01 mag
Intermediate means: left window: 10.5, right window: 11.6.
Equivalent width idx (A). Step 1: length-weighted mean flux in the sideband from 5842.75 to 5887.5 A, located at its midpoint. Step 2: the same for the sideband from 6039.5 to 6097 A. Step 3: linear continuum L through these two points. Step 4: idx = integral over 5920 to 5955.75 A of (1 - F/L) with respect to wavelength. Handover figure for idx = 0.5 A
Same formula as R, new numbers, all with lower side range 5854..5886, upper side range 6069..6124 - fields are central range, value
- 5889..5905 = 2.7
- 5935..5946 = -0.1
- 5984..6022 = 0.9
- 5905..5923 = 0.0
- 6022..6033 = -0.2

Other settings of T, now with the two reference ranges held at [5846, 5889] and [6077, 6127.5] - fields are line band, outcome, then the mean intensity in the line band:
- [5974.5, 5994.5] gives 0.01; 11.1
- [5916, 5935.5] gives 0.00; 11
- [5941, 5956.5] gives 0.00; 11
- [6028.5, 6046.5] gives -0.04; 11.7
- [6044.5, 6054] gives -0.03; 11.6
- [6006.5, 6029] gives 0.02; 11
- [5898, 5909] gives 0.06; 10.3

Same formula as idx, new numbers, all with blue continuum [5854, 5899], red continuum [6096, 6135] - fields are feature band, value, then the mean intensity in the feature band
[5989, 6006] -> -0.48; 11.2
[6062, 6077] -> -1.02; 11.9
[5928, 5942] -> -0.63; 11.1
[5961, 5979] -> -0.91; 11.3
